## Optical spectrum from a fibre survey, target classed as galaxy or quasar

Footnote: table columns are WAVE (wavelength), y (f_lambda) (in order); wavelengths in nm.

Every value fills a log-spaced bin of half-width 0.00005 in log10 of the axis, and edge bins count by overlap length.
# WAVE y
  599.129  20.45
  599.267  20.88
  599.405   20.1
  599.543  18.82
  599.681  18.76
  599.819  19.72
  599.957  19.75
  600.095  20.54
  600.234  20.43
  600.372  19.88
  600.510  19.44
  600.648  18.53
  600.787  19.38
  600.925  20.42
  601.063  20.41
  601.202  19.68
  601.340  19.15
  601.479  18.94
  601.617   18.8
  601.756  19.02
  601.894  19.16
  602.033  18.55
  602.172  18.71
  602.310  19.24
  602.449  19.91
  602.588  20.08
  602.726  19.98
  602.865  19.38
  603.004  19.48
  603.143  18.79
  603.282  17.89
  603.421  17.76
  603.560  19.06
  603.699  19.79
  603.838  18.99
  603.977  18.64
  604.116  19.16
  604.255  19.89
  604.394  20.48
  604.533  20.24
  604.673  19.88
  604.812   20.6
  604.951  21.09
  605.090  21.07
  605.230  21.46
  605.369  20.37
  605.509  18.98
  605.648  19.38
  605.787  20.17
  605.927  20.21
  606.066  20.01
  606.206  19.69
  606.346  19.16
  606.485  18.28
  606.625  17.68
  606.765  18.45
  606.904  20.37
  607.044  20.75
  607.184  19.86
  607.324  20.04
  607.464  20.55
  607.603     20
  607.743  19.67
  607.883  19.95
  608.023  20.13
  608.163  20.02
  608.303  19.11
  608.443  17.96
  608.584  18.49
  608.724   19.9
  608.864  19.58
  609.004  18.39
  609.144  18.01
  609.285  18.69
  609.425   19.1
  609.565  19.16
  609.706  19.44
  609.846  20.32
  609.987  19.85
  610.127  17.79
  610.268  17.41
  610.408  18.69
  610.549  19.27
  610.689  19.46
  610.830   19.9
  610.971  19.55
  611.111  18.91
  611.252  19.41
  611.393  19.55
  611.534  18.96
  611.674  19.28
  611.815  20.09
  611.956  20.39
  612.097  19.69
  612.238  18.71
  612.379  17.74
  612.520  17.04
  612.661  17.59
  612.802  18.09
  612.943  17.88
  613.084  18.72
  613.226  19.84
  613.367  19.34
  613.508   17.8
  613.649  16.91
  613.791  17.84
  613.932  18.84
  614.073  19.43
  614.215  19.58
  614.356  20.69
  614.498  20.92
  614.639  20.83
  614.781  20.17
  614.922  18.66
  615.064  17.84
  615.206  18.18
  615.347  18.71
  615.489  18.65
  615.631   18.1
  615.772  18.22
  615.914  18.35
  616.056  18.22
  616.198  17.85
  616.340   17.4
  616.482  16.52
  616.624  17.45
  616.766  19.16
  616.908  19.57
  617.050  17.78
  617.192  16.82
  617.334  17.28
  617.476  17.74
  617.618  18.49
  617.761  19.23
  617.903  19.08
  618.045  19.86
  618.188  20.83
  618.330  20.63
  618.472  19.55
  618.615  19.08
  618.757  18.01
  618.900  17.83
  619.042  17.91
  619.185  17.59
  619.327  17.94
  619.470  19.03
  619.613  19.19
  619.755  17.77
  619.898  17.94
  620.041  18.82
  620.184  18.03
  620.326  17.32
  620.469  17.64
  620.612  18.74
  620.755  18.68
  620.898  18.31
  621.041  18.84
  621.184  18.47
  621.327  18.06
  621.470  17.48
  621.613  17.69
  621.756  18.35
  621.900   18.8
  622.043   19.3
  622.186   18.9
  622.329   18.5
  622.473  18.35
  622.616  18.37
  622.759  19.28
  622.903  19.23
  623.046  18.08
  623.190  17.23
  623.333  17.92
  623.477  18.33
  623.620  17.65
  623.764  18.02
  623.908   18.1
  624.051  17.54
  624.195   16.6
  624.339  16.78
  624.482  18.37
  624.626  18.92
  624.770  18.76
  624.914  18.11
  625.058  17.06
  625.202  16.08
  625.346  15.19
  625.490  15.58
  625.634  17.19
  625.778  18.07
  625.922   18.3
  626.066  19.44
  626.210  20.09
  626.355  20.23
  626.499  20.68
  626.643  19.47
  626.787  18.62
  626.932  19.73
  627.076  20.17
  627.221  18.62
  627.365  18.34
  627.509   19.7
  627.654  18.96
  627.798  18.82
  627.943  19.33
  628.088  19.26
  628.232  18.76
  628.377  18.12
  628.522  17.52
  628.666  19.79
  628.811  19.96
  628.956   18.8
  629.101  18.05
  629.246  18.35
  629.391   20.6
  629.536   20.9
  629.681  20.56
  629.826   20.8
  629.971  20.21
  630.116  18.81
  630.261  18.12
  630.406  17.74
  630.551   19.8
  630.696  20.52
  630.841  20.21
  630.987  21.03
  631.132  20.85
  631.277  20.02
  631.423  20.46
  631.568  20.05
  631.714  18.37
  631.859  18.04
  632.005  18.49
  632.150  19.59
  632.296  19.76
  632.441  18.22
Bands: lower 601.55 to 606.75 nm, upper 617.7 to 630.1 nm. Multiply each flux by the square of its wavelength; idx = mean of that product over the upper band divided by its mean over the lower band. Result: 1.02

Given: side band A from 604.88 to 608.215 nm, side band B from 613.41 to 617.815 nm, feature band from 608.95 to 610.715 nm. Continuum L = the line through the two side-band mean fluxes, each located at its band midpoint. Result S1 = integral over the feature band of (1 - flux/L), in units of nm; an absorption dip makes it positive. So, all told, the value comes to 0.046 nm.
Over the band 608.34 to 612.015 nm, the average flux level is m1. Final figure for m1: 19.1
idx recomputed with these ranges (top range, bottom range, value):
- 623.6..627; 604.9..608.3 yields 0.97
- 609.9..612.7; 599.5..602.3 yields 1.01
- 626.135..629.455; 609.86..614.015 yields 1.08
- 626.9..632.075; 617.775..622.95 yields 1.07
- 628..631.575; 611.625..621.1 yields 1.10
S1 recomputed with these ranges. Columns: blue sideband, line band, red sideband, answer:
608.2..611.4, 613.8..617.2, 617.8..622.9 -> 0.021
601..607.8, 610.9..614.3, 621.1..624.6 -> 0.024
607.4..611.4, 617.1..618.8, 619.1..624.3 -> -0.033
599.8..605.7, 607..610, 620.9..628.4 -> -0.033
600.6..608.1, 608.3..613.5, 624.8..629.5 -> 0.103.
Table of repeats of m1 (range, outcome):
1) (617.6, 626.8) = 18.4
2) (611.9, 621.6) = 18.5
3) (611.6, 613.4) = 18.8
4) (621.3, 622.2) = 18.3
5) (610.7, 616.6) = 18.8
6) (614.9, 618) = 18.2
